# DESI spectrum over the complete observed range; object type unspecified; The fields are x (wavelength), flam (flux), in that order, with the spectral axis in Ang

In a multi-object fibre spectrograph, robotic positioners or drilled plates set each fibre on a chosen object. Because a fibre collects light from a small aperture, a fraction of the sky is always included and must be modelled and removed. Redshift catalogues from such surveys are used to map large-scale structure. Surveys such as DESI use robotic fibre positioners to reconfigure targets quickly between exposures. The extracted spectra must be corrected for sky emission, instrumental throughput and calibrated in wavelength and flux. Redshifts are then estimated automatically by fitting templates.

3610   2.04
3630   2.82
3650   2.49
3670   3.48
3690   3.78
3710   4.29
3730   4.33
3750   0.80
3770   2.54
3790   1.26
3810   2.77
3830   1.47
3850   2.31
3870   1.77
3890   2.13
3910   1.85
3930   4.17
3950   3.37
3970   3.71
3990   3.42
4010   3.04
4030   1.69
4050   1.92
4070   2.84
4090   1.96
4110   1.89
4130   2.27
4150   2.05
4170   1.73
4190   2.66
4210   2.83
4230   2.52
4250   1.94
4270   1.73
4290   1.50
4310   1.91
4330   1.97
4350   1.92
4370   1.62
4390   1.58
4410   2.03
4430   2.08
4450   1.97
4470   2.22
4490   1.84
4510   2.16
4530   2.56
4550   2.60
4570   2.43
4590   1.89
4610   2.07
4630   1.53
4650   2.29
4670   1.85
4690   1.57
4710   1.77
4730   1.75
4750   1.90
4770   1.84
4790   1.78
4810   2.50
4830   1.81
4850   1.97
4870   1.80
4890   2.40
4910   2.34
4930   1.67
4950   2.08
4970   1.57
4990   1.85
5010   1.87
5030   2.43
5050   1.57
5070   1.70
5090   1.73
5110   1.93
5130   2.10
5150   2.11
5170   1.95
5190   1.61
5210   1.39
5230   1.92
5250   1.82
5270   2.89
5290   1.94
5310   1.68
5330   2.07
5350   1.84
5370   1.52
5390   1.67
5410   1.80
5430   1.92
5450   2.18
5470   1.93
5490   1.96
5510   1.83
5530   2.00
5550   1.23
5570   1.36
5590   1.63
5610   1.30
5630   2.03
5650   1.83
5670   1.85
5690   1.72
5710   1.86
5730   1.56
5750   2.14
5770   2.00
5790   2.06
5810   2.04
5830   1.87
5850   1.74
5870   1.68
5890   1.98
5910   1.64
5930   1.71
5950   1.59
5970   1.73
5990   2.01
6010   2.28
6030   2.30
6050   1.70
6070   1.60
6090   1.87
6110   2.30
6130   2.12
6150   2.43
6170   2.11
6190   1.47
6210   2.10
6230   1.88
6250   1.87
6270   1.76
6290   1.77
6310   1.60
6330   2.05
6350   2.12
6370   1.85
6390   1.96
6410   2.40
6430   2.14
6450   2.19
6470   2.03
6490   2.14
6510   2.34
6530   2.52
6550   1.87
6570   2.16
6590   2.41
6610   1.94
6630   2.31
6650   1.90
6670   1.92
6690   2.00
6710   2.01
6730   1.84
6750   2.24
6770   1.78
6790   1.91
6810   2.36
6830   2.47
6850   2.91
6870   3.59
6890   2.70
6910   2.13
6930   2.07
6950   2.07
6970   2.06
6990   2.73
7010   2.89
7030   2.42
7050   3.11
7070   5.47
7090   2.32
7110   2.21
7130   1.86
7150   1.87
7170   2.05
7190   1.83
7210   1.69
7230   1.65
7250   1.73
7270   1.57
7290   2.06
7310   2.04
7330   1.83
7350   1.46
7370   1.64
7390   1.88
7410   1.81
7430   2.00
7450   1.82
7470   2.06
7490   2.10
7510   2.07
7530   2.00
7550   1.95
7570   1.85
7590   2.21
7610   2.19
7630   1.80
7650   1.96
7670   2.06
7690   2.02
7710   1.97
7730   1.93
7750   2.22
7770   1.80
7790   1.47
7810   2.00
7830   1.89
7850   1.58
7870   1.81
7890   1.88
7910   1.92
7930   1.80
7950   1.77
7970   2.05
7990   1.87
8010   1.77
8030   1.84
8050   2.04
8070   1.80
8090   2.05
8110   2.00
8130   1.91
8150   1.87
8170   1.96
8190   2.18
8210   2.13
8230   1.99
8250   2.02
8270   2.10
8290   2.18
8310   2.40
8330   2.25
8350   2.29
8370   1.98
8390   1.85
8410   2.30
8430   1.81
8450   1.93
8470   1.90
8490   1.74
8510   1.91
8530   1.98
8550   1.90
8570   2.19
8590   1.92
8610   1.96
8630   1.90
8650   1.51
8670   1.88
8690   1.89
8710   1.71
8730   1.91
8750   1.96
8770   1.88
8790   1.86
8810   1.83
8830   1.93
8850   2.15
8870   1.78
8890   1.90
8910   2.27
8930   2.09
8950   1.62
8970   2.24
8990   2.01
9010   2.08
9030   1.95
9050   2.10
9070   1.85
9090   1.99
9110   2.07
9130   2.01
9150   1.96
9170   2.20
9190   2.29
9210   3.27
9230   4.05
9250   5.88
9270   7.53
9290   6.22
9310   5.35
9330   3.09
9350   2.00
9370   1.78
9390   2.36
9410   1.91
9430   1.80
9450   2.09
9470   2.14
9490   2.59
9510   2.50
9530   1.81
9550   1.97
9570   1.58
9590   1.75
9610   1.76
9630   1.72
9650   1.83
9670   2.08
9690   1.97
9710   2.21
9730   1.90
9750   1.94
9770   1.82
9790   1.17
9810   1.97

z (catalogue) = 0.412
